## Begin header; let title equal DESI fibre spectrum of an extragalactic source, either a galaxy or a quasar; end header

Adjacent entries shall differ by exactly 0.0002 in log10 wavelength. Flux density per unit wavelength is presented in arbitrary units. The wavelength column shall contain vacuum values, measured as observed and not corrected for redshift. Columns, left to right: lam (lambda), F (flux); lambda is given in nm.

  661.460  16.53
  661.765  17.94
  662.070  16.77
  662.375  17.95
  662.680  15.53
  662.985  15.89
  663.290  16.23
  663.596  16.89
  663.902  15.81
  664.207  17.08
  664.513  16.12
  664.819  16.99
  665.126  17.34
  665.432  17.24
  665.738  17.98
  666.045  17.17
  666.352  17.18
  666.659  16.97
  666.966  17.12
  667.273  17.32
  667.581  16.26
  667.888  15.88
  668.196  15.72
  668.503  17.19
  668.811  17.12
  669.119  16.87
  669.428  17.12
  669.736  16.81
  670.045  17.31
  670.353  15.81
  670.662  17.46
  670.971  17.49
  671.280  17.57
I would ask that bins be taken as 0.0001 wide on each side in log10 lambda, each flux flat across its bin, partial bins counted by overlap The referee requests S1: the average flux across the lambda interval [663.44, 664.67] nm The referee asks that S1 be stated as 16.5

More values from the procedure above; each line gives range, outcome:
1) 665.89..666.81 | 17.1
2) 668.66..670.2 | 17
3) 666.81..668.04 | 16.6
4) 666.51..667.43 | 17.1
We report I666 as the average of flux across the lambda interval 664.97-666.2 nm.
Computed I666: 17.4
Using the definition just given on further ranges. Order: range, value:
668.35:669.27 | 17.1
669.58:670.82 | 16.9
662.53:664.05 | 16.1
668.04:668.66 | 16.5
